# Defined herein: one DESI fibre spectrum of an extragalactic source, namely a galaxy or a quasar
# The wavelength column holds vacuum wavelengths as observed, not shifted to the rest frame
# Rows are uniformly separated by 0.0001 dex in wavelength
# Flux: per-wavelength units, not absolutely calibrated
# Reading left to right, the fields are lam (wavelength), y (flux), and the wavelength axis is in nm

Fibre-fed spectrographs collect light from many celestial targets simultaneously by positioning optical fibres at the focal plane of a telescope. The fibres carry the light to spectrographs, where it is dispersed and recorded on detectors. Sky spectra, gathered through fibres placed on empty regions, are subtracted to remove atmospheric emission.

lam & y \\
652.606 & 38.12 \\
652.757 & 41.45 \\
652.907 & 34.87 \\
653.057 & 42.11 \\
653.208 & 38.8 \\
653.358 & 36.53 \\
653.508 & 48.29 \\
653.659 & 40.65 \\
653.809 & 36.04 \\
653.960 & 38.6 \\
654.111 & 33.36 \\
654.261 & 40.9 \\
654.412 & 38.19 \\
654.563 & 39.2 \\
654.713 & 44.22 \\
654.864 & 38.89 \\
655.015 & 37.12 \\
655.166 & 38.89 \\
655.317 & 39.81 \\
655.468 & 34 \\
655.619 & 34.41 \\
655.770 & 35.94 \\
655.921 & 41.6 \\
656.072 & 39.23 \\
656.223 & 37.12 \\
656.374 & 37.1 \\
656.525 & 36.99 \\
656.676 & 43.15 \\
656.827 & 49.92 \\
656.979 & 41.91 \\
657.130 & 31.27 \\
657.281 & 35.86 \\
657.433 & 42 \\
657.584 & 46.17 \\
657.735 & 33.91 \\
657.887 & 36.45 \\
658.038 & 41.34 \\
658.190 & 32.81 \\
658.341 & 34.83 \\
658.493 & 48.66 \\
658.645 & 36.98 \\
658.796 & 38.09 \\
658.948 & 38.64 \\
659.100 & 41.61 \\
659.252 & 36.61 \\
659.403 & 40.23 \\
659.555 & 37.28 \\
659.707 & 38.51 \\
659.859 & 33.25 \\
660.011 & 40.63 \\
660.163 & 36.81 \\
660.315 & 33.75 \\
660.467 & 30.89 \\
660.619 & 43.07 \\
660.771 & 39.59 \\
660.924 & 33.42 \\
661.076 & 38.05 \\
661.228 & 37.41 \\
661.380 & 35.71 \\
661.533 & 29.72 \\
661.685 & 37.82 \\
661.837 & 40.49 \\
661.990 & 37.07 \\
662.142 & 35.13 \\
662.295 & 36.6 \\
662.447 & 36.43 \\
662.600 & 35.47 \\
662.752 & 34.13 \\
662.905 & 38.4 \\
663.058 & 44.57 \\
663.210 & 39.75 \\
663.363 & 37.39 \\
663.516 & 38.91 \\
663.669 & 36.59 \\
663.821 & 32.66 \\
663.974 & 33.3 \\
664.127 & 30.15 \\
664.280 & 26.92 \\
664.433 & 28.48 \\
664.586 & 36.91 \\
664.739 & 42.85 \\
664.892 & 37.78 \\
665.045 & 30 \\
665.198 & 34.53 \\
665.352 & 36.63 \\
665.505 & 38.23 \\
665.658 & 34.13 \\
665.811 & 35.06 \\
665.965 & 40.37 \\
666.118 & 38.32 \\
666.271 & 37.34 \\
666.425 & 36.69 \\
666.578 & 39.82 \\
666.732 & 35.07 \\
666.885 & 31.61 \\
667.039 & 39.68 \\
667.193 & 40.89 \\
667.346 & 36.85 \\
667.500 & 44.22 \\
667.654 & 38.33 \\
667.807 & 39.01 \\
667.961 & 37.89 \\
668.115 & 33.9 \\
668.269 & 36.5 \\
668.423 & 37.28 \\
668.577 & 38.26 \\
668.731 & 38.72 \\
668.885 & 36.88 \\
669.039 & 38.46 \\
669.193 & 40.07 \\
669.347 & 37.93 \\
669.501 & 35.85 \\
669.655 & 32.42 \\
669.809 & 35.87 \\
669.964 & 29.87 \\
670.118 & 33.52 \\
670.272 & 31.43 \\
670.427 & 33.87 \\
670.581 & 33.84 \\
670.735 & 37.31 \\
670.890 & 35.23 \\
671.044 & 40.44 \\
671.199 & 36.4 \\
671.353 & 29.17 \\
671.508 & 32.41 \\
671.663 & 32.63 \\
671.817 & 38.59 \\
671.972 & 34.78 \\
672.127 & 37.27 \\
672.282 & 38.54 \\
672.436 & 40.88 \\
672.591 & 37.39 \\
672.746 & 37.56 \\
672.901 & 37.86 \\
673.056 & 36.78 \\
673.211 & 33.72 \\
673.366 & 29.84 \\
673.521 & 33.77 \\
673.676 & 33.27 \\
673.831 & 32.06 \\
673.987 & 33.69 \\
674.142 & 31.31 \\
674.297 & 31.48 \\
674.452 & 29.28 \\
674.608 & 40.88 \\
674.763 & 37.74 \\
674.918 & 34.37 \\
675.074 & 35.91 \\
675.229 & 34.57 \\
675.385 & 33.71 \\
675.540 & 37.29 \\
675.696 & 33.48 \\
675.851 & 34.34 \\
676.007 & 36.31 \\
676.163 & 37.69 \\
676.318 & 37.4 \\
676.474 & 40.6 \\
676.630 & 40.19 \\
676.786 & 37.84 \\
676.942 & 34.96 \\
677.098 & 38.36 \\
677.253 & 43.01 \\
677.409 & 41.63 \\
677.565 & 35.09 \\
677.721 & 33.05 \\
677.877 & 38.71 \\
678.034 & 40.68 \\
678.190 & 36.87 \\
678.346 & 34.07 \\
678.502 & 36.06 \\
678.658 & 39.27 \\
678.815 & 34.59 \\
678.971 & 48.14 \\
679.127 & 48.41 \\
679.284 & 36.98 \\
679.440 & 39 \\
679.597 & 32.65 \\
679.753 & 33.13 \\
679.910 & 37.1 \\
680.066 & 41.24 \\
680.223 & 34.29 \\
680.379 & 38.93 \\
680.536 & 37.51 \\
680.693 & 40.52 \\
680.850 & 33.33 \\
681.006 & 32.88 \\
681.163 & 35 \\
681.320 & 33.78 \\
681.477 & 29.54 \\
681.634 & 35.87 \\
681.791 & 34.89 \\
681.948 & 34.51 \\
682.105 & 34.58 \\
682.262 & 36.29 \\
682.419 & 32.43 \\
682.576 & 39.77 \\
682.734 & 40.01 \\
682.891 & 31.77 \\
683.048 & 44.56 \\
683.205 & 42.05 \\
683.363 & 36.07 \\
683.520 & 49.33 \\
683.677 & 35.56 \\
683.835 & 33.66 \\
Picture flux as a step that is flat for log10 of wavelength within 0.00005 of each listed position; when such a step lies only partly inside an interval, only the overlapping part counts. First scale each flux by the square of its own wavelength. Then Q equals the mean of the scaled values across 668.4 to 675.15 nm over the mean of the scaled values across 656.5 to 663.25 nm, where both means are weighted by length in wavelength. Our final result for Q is 0.96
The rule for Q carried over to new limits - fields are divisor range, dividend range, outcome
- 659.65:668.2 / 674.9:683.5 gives 1.06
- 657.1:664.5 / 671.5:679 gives 1.03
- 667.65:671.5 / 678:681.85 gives 1.06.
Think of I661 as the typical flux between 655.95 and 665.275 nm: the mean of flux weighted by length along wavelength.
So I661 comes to 37.3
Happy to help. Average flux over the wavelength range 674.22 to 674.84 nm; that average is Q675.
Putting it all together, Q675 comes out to 34.8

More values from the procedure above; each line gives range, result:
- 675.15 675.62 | 35.2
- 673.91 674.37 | 32.2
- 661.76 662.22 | 37.5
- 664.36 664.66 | 32.7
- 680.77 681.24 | 33.8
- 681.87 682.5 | 34.5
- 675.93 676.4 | 37.2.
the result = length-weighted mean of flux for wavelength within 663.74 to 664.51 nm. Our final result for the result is 30.4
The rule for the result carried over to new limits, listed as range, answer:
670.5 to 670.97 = 35.5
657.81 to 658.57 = 38.8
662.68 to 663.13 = 39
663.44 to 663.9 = 36.1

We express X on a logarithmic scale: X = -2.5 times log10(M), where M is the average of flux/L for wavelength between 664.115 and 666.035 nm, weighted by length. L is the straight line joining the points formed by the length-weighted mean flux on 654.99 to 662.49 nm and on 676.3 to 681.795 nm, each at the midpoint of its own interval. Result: 0.08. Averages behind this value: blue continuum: 37.9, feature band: 34.9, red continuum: 37.4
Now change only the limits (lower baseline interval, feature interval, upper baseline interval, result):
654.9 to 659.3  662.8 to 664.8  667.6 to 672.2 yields 0.04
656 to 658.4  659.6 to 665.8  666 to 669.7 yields 0.06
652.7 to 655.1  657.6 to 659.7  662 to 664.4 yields -0.03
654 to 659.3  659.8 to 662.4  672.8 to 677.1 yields 0.04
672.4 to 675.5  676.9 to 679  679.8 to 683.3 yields -0.07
